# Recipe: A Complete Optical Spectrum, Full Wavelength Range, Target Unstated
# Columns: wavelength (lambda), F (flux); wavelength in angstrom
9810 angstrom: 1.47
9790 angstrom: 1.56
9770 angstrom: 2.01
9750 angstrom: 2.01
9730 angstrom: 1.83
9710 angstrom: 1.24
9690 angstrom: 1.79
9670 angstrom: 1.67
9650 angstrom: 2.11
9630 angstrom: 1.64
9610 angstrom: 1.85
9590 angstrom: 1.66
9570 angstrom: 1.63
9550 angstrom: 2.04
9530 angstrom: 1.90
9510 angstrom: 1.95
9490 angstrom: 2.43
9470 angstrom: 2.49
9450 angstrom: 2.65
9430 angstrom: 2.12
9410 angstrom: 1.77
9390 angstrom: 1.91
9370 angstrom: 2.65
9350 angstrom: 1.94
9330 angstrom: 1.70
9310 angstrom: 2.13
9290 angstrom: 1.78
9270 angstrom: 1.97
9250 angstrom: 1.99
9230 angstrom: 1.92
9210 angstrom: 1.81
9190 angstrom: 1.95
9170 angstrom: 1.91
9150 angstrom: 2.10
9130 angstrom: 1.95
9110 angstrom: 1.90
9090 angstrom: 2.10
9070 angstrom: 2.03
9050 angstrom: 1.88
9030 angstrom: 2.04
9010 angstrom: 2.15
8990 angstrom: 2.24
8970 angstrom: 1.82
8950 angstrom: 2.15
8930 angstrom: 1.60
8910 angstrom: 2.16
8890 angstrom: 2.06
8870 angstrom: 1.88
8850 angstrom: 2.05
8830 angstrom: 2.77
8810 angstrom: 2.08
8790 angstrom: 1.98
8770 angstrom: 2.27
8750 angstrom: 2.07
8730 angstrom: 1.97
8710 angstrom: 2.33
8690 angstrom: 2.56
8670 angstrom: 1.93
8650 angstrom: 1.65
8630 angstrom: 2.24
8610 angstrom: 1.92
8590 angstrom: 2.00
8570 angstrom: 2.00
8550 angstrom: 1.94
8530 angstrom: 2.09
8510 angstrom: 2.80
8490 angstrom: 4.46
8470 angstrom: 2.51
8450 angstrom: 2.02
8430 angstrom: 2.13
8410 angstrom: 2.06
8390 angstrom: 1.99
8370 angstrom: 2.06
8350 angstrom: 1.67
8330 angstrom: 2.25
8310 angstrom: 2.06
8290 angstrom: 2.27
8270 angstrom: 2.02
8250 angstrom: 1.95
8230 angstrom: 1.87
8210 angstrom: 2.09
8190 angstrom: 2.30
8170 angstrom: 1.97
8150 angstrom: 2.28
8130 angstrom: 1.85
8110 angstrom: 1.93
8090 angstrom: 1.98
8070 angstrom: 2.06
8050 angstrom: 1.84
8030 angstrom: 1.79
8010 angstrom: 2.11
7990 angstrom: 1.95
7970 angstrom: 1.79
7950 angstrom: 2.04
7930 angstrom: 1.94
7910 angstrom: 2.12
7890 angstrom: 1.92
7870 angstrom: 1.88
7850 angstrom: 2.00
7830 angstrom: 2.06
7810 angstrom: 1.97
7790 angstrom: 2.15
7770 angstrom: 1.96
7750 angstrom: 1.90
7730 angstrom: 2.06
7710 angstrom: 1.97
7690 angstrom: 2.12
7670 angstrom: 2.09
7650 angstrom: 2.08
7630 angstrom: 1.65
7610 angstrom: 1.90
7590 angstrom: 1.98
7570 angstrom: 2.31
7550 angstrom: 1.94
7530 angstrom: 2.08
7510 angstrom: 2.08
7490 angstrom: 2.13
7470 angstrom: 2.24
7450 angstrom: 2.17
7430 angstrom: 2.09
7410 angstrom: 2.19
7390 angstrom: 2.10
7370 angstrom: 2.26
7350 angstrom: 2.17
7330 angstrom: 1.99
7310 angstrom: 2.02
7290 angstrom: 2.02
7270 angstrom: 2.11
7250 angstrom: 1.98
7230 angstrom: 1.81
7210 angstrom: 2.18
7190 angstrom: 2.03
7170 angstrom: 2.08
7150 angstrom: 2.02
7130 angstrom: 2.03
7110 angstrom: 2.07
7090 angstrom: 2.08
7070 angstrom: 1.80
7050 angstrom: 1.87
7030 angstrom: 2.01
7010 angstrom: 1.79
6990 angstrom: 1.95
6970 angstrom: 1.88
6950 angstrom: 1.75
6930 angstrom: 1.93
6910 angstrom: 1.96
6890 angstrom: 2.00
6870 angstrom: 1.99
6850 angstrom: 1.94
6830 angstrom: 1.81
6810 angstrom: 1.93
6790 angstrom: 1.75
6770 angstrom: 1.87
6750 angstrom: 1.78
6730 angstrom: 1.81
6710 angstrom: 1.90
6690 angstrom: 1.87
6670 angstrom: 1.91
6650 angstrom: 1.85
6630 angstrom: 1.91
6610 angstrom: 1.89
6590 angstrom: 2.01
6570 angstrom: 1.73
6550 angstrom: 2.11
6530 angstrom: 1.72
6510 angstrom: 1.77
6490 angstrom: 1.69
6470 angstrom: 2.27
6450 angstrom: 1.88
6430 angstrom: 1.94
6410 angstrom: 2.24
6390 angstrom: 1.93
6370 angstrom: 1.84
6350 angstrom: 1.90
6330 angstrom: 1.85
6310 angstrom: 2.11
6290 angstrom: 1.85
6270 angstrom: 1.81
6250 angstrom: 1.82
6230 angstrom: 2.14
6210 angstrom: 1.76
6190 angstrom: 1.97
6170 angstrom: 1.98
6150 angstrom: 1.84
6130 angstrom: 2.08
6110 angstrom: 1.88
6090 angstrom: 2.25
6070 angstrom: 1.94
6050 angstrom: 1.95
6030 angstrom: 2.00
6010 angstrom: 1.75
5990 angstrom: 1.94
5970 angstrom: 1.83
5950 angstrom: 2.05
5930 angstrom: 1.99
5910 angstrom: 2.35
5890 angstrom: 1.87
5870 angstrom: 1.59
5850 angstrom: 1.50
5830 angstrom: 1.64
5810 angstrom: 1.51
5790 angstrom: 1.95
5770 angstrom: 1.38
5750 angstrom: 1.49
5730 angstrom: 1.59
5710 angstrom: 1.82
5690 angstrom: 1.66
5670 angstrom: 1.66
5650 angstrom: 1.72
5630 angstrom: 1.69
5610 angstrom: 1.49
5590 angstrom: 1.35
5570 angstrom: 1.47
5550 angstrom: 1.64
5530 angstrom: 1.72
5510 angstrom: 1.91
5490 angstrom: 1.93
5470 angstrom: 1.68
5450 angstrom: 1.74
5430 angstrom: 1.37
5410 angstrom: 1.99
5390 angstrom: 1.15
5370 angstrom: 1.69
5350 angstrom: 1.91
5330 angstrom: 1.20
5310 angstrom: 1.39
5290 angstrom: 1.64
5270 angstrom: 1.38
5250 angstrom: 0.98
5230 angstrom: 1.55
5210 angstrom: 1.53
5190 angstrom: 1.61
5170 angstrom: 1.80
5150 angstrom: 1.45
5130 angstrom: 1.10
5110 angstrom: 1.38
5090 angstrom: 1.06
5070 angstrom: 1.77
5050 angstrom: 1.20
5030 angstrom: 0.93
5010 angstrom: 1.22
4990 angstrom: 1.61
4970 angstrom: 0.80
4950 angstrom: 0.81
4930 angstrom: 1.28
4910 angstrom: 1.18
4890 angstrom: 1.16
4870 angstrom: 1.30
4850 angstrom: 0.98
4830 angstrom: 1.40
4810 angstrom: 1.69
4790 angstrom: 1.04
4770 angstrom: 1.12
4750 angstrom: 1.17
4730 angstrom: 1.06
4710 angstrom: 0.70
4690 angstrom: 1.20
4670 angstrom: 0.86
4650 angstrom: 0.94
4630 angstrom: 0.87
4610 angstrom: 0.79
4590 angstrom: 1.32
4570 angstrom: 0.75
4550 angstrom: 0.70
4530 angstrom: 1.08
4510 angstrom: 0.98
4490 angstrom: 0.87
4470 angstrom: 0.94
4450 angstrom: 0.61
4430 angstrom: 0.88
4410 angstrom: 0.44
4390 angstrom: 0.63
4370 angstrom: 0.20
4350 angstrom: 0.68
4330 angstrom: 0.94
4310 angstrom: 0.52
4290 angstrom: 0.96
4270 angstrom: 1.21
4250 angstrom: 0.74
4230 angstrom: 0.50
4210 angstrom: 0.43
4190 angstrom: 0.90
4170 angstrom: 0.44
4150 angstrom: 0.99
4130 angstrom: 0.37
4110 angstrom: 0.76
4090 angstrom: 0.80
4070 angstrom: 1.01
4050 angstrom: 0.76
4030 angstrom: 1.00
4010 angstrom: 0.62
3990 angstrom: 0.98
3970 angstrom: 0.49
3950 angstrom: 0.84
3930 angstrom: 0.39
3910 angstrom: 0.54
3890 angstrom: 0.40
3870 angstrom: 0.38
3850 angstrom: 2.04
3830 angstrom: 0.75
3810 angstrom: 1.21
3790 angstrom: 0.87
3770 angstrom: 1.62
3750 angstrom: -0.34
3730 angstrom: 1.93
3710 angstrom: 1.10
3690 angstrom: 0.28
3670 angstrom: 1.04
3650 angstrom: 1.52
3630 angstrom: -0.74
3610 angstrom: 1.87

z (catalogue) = 0.29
